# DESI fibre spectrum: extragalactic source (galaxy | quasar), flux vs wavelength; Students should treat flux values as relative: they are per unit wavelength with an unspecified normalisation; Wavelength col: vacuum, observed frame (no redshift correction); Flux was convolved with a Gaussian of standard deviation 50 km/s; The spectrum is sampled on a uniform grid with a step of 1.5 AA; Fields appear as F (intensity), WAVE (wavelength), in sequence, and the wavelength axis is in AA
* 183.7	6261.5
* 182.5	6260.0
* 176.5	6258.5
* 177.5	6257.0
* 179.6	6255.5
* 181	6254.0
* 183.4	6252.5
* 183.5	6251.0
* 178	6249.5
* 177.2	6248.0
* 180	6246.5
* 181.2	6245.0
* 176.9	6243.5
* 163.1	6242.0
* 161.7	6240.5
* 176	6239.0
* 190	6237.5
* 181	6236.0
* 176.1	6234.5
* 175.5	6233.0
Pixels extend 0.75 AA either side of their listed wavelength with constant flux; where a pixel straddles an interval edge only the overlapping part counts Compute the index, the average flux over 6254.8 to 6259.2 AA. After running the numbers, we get 178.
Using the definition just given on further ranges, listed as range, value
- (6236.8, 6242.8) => 173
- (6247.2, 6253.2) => 180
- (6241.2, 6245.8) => 174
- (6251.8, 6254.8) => 182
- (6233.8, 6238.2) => 182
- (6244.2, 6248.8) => 179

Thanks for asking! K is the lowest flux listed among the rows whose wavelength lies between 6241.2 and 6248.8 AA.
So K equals 163.1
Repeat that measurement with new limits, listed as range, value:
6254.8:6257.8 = 177.5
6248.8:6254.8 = 178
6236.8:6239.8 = 176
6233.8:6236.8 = 176.1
